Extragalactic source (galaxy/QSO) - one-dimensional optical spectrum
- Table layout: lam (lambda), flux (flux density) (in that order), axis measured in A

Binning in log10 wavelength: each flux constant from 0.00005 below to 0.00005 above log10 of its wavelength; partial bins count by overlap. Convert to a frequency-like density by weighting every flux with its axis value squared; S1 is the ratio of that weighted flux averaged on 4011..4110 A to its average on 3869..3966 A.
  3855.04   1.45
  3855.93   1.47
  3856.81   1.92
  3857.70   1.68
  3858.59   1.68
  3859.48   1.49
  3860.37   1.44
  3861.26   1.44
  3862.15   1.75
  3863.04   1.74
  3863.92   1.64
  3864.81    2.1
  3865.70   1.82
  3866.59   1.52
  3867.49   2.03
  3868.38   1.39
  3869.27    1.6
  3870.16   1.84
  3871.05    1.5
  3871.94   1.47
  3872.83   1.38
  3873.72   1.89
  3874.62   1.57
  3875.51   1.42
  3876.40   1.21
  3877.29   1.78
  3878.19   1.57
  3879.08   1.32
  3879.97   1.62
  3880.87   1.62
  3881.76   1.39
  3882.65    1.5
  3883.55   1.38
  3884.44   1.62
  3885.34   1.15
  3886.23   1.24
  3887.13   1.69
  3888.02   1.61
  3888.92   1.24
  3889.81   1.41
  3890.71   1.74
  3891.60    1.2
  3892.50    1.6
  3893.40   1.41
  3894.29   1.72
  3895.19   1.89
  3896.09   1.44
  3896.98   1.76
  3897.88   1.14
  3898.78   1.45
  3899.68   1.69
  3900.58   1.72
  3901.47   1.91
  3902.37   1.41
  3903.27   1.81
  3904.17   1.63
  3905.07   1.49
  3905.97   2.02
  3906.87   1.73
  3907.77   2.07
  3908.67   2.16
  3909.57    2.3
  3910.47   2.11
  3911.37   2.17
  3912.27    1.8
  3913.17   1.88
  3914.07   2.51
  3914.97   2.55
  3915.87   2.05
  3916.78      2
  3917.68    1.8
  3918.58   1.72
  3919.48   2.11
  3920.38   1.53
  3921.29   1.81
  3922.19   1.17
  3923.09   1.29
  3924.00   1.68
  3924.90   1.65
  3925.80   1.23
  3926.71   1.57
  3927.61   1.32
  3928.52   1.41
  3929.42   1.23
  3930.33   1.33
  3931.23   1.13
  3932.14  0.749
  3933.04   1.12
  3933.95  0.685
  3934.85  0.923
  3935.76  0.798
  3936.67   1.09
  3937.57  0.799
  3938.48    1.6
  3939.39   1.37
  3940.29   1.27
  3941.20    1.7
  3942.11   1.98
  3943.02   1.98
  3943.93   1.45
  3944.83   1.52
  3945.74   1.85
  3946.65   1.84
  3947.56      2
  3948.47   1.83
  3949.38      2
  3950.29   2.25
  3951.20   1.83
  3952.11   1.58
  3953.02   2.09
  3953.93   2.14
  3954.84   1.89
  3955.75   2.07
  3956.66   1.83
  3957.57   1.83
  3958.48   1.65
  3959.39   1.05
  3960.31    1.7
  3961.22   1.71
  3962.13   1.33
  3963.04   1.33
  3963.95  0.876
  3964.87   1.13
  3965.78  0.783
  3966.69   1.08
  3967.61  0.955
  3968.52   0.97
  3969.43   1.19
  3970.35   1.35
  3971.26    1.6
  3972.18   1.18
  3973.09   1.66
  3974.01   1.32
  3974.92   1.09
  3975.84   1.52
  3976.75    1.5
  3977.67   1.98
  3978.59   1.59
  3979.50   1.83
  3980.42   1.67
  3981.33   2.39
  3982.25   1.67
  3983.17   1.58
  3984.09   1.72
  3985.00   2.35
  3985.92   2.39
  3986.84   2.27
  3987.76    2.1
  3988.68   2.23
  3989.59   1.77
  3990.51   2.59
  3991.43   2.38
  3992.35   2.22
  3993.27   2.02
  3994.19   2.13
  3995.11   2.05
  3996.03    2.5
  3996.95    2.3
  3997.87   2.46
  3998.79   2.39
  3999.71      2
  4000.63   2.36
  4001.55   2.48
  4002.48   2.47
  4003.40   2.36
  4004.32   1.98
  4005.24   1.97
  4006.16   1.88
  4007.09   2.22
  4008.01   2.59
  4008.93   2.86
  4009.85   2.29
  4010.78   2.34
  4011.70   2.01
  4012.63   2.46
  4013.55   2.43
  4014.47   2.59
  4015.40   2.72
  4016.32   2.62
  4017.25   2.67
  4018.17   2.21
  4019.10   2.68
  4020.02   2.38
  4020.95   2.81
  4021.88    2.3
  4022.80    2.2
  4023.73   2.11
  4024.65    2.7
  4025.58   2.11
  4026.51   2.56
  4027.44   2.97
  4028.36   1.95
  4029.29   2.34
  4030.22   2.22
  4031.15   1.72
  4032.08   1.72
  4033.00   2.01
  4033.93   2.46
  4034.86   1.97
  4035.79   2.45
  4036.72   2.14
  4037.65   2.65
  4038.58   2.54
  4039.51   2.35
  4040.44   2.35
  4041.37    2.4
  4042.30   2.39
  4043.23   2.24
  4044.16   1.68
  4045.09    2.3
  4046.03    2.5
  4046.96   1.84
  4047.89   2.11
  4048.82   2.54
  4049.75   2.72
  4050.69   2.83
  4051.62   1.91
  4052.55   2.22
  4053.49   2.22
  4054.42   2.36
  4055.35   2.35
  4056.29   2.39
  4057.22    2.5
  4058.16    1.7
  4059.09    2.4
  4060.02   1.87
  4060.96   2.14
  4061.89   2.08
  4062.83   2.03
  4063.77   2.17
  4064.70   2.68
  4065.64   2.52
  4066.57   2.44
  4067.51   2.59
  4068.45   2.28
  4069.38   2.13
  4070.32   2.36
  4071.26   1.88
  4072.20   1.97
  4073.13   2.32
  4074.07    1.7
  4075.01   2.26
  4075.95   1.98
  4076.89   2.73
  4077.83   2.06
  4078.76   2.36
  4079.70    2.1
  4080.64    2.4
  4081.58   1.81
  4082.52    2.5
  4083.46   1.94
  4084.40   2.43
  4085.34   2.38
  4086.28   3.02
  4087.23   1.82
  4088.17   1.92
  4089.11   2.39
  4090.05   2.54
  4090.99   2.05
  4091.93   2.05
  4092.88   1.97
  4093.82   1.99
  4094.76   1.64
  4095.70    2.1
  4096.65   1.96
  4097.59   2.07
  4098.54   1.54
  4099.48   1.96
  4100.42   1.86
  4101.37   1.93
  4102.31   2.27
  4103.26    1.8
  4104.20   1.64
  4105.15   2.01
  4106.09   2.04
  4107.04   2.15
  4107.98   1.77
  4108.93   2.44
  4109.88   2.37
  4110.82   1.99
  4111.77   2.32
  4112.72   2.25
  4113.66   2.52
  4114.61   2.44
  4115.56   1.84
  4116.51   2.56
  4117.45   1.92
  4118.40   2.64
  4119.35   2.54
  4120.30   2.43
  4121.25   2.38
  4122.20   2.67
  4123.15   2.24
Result 1.50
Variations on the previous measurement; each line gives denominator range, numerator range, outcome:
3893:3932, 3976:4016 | 1.34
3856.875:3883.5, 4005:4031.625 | 1.60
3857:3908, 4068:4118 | 1.49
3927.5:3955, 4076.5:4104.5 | 1.51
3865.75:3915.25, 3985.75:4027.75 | 1.50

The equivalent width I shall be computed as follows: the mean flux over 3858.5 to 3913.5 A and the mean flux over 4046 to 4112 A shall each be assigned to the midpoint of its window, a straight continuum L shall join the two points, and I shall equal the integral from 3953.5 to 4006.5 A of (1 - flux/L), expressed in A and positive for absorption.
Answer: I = 2.6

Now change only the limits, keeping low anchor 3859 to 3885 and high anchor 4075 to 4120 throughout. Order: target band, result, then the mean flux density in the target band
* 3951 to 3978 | 5.17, 1.47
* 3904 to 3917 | -2.76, 2.04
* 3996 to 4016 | -4.42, 2.35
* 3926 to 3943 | 4.85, 1.25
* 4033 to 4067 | -4.25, 2.29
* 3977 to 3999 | -2.59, 2.1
